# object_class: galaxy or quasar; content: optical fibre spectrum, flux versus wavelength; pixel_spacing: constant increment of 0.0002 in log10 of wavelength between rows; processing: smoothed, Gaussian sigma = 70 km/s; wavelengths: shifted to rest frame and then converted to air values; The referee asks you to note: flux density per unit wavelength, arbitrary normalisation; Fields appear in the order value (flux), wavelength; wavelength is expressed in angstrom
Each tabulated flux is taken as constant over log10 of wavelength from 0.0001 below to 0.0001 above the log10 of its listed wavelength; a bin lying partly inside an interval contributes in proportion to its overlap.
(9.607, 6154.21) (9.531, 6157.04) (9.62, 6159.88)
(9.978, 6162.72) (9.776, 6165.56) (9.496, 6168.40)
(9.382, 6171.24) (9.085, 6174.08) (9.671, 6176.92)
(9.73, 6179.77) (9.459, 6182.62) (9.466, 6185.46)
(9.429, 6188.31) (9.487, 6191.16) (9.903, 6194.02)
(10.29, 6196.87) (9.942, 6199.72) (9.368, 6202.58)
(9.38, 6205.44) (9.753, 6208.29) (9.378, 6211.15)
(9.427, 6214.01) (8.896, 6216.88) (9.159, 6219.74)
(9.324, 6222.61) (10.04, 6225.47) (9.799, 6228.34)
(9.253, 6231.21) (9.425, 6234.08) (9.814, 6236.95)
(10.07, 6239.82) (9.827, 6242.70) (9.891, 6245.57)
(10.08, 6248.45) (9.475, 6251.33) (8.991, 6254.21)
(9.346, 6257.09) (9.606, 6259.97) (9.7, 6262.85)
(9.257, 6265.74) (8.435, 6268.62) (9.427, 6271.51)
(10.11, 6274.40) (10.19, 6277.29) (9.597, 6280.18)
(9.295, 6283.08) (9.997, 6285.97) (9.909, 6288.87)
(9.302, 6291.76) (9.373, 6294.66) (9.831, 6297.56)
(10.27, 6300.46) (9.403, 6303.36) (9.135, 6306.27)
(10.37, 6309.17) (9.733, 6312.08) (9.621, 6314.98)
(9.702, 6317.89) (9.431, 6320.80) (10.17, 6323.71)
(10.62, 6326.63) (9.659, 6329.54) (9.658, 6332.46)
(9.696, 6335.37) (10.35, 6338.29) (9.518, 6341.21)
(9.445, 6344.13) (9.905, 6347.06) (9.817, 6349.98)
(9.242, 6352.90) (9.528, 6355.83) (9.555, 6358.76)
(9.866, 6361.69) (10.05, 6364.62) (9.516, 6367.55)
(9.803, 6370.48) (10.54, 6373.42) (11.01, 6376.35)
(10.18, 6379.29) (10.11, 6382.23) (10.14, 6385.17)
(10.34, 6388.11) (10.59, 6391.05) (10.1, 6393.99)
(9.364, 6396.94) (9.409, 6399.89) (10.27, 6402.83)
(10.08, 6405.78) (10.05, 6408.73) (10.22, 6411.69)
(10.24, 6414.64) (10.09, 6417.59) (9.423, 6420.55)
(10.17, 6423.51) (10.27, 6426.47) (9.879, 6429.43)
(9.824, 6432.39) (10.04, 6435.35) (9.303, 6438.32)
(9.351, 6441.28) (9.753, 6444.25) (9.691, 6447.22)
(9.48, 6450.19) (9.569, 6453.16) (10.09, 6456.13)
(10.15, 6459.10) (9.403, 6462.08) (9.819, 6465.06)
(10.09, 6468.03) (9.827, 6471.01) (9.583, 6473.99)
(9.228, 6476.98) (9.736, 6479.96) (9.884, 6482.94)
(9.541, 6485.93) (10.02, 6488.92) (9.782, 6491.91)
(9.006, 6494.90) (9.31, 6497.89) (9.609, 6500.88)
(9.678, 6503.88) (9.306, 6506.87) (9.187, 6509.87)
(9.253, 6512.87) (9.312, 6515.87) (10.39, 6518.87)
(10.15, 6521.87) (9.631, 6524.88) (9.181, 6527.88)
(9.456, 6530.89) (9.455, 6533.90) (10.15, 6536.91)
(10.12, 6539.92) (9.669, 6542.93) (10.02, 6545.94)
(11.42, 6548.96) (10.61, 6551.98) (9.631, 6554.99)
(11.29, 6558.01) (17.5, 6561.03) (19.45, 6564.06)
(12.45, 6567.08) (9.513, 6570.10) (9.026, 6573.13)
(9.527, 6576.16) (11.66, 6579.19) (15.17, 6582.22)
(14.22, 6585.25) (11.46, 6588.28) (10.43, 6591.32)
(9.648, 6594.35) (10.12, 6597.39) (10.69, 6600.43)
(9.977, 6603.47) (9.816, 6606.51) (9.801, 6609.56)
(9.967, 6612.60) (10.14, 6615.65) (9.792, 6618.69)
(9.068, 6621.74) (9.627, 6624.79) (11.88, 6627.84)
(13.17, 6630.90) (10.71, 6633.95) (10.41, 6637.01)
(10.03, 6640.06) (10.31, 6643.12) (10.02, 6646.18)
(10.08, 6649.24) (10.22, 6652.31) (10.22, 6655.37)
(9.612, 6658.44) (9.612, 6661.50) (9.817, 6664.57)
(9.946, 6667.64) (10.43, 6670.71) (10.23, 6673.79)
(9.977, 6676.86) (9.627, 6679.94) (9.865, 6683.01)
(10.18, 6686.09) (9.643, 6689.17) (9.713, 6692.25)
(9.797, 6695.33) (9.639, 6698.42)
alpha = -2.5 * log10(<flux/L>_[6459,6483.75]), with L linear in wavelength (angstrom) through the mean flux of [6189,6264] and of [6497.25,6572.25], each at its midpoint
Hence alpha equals 0.08 mag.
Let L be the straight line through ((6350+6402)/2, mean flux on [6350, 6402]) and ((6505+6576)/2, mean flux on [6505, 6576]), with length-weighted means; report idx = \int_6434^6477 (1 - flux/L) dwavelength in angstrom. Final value 2.5 angstrom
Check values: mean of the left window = 9.96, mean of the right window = 10.7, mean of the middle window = 9.71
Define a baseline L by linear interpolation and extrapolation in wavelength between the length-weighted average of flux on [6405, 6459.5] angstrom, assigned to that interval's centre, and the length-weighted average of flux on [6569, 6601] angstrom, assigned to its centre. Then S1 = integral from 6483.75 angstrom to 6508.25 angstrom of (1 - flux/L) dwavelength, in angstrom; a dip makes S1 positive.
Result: 1.95 angstrom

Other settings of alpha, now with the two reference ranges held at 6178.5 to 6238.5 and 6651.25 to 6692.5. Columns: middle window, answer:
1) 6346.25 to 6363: 0.004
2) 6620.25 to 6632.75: -0.108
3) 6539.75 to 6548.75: -0.031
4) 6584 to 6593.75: -0.190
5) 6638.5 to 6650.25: -0.022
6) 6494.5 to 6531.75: 0.033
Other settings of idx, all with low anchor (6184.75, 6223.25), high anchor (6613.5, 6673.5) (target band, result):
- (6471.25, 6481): 0.42 angstrom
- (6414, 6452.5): 0.43 angstrom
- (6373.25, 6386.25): -0.76 angstrom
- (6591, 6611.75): 0.30 angstrom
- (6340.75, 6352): 0.11 angstrom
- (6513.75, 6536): 0.90 angstrom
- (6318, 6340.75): -0.42 angstrom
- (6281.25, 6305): 0.00 angstrom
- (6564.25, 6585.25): -3.75 angstrom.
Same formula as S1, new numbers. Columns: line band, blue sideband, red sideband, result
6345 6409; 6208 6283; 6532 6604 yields 2.0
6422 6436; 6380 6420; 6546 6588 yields 0.6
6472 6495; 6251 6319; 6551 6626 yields 2.2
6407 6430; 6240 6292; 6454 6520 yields -1.0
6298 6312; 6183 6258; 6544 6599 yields 0.5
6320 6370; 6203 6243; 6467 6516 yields -1.2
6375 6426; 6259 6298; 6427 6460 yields -2.1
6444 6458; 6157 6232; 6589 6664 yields 0.3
